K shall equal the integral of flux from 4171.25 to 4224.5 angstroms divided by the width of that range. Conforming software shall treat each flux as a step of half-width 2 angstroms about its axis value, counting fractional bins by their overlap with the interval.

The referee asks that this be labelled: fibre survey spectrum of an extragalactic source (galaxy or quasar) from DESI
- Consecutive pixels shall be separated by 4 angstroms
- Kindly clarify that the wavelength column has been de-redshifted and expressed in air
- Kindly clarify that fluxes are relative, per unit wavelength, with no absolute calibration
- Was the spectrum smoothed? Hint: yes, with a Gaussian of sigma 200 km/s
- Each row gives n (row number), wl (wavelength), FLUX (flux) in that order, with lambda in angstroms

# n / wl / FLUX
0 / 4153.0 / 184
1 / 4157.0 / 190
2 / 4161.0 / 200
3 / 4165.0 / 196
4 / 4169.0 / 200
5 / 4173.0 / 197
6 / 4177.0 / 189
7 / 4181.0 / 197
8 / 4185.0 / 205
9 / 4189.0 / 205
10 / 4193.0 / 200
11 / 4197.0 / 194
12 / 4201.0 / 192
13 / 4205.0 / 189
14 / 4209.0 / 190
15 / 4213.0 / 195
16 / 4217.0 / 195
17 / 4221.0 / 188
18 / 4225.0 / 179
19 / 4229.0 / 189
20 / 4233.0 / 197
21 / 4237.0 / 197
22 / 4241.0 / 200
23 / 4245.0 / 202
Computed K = 195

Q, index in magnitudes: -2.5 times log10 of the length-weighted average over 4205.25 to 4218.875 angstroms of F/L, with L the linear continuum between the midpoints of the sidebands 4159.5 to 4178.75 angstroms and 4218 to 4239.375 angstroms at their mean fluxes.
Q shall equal -0.004 mag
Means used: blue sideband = 196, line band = 193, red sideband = 190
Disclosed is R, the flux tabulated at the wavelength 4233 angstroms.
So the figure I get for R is 197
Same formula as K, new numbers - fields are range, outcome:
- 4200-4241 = 192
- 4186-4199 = 200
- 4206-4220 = 193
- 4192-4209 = 193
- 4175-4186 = 196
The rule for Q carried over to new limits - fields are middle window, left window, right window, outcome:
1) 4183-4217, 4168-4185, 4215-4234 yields -0.018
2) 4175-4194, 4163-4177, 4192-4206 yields -0.023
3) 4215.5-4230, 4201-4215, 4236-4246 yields 0.044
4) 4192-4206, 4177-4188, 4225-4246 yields 0.024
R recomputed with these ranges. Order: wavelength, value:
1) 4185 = 205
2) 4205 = 189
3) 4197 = 194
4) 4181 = 197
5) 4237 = 197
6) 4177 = 189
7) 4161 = 200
